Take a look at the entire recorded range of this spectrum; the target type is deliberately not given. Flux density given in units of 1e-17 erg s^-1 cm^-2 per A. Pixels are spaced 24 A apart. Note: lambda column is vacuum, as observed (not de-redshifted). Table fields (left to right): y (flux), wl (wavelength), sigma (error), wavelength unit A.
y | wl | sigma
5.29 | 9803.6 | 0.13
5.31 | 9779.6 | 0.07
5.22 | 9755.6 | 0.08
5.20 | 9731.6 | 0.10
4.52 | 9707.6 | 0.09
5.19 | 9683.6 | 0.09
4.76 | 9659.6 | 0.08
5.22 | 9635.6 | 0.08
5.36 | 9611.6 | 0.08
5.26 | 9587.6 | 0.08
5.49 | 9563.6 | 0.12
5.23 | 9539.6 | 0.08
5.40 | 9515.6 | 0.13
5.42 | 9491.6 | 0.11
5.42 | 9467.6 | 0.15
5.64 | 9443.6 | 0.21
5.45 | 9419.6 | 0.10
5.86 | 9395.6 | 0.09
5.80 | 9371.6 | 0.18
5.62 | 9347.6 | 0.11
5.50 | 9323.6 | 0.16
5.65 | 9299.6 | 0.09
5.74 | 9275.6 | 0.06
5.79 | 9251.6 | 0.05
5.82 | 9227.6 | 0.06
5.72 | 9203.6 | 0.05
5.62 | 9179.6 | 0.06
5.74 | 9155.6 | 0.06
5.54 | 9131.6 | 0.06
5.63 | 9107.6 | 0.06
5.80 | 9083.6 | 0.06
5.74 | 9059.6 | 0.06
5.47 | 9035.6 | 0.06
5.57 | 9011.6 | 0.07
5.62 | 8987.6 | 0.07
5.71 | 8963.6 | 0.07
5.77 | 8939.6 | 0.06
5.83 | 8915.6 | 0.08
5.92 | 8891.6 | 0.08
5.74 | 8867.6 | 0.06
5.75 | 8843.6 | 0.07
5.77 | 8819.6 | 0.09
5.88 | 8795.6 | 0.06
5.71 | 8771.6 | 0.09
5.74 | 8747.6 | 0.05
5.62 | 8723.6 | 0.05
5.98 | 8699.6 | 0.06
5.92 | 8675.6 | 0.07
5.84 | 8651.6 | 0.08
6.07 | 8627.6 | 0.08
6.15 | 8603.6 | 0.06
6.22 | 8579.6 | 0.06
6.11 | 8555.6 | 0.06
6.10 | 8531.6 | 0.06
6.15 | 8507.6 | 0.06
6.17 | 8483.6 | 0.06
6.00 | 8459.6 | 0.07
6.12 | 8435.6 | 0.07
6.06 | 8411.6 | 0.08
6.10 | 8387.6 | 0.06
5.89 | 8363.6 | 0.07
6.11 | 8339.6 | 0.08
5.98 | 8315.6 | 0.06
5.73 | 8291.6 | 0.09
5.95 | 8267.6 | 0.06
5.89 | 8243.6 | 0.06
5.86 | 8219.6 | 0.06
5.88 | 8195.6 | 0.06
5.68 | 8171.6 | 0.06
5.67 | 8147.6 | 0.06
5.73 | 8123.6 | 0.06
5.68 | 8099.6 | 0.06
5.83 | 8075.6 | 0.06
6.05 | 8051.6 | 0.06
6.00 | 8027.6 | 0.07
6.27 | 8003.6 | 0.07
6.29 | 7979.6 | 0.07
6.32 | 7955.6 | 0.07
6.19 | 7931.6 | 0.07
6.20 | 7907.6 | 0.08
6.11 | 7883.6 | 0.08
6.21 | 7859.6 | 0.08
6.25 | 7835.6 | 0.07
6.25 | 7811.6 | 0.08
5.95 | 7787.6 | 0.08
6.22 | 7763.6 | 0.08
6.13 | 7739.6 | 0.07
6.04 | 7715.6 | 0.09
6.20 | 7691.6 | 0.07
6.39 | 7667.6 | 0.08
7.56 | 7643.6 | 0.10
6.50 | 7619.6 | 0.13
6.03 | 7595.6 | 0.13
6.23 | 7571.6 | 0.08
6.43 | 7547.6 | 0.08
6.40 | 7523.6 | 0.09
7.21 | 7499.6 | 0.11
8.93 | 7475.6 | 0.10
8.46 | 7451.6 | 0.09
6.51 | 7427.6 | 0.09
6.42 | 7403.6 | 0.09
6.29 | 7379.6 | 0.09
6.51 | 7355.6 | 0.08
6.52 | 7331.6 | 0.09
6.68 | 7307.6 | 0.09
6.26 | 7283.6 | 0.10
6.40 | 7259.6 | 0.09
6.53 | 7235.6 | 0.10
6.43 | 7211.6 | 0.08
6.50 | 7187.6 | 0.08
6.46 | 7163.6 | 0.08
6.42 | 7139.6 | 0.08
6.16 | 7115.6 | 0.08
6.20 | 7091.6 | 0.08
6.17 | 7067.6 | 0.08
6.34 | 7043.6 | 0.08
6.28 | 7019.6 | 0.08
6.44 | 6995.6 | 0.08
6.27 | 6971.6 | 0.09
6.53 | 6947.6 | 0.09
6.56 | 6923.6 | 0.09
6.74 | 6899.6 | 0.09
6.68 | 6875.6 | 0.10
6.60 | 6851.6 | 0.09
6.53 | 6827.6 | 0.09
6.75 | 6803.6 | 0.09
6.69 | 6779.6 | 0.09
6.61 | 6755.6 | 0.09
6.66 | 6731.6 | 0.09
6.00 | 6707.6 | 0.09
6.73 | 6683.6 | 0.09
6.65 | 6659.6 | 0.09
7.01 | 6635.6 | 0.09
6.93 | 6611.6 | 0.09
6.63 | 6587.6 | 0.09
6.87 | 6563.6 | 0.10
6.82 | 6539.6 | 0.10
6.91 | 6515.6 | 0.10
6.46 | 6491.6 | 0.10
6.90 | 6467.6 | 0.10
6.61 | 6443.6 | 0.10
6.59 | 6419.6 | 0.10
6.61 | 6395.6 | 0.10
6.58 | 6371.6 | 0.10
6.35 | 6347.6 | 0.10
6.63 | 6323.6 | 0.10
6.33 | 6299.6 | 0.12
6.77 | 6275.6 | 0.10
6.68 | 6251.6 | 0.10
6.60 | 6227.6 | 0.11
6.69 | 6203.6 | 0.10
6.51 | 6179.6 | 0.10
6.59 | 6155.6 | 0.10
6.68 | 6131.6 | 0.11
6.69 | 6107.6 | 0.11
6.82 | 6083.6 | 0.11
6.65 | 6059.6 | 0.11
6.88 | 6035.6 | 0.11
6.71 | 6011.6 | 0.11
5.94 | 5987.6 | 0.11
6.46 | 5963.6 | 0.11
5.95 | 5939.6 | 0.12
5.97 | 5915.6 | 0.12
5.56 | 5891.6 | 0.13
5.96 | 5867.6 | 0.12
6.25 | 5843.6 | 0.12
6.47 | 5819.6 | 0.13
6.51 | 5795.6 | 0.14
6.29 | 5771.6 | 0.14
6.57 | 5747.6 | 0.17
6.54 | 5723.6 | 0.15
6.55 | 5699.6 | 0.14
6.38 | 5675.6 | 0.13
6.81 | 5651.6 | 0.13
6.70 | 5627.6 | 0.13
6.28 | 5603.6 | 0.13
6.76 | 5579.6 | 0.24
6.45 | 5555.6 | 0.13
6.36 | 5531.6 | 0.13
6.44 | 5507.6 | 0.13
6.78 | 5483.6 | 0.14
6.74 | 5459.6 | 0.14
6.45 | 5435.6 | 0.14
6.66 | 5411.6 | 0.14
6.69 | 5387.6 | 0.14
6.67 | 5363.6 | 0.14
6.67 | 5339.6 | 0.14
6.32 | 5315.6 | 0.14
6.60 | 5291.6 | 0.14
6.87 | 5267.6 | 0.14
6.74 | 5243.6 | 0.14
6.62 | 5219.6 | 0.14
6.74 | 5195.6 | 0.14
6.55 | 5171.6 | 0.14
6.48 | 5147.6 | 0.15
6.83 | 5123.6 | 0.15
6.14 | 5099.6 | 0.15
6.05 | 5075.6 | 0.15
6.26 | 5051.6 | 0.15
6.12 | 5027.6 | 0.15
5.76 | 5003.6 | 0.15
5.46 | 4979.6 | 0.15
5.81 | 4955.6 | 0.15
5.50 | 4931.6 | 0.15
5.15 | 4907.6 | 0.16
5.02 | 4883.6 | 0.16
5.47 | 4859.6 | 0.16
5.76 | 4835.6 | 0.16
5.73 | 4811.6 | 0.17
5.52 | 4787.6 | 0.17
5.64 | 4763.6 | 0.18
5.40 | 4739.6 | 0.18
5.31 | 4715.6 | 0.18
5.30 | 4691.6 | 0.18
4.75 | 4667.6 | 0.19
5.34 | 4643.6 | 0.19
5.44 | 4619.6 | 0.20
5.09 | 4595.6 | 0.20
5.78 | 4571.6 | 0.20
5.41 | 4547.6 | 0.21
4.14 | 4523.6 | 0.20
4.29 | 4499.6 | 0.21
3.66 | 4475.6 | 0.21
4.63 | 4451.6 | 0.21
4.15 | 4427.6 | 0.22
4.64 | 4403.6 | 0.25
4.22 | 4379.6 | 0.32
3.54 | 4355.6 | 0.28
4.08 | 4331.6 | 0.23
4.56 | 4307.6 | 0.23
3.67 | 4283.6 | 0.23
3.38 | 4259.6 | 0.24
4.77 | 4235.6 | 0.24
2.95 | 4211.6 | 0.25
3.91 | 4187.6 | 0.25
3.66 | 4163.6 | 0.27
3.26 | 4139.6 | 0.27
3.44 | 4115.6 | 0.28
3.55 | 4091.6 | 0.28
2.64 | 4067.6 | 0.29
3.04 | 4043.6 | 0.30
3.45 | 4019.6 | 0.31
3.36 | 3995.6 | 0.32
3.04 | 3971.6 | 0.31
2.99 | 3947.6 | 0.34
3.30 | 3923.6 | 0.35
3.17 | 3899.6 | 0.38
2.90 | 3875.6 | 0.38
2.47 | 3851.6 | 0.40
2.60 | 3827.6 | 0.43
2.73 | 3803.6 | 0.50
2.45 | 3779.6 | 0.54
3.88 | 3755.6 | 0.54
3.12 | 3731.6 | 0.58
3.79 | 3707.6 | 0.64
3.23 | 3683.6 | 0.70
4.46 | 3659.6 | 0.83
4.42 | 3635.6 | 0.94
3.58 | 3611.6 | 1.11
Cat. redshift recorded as 0.137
